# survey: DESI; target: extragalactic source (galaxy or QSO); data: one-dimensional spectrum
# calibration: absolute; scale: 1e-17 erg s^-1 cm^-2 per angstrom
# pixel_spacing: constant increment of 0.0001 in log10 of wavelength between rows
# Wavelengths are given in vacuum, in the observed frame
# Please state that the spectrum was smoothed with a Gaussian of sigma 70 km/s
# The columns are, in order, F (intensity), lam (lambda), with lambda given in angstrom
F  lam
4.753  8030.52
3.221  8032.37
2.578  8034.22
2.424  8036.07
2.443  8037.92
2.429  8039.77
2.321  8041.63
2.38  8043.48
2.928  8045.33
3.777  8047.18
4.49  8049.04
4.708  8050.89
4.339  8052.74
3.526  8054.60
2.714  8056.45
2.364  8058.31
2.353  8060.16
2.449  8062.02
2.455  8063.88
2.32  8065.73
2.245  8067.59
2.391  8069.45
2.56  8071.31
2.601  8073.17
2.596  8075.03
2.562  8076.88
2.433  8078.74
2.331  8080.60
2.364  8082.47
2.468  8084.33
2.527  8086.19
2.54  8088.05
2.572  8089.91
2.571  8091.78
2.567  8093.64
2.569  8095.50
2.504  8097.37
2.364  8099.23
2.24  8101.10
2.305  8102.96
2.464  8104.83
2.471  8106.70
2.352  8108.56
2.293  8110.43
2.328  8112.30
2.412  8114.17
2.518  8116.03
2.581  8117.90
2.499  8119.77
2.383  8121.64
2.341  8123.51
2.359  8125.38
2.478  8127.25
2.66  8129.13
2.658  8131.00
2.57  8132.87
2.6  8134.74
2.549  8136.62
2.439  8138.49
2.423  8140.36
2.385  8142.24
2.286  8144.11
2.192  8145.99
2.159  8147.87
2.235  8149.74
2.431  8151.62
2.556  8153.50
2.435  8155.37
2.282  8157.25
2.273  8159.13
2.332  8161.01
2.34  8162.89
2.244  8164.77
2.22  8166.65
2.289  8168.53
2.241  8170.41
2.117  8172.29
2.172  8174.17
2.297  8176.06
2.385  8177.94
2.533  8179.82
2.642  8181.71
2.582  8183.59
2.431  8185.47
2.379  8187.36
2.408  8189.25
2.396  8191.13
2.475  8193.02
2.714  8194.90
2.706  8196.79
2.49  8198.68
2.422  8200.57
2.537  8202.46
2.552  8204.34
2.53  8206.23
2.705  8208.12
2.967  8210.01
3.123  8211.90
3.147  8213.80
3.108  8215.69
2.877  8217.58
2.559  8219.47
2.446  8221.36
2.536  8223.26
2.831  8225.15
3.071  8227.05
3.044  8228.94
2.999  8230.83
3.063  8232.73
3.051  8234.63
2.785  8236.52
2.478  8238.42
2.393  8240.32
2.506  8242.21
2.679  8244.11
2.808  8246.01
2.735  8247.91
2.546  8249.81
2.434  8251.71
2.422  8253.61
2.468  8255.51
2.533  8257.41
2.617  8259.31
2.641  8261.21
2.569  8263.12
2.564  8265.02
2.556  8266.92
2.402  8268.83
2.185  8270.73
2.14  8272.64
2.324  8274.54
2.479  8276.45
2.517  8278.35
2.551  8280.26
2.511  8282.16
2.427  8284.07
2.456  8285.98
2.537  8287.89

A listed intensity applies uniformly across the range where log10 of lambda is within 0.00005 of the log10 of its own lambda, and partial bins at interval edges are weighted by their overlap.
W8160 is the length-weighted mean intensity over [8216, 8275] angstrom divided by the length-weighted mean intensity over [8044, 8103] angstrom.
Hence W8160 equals 0.96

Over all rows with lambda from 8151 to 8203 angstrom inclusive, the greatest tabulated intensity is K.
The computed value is 2.714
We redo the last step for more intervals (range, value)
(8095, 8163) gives 2.66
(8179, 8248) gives 3.147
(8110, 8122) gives 2.581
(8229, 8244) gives 3.063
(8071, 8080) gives 2.601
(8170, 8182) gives 2.642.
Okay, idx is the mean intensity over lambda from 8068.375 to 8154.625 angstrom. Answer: 2.45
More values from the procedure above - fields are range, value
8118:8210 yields 2.43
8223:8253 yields 2.75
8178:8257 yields 2.67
